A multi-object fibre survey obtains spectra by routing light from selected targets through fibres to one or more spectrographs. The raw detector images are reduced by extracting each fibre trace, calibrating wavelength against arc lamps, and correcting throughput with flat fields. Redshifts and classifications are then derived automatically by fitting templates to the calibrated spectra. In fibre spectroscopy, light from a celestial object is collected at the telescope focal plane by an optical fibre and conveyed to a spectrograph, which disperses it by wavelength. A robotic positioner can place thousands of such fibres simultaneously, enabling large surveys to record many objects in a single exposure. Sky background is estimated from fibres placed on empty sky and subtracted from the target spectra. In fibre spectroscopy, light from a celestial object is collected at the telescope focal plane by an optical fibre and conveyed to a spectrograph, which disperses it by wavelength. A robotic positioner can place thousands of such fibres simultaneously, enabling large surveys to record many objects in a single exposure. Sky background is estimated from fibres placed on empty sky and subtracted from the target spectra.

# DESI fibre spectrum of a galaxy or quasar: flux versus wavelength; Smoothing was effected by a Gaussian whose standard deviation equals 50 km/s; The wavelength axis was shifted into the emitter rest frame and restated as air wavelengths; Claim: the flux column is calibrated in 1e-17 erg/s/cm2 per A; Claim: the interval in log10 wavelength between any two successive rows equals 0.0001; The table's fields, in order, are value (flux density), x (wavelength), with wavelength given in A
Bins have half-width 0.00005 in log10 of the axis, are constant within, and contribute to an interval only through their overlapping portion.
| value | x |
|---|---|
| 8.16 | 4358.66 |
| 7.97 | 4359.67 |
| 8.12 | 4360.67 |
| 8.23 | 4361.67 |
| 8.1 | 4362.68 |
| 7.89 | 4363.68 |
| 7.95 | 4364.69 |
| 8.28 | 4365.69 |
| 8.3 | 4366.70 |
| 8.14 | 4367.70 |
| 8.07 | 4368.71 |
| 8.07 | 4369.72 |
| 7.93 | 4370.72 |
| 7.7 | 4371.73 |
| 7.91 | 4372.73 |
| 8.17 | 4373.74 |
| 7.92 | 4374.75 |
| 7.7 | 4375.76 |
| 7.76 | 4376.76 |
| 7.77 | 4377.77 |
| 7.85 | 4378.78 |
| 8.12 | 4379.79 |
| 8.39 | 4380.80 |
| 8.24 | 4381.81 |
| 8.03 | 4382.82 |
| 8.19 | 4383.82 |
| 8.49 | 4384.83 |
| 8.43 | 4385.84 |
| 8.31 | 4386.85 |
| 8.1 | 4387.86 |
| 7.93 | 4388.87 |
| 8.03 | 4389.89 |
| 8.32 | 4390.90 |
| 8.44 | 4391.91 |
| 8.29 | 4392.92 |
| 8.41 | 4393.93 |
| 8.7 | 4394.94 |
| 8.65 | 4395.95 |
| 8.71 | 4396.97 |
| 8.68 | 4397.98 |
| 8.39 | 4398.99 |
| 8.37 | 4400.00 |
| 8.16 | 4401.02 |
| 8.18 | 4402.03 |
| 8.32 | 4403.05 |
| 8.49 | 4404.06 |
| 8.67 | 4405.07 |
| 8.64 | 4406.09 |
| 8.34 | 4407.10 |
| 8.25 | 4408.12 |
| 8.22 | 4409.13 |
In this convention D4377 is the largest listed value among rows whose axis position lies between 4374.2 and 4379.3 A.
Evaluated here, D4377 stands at 7.92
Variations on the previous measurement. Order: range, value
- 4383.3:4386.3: 8.49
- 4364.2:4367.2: 8.3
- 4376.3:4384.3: 8.39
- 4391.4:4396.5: 8.7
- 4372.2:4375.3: 8.17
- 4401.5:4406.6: 8.67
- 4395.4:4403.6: 8.71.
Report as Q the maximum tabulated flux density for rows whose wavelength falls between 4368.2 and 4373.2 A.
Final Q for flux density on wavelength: 8.07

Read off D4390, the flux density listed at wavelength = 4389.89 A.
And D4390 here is 8.03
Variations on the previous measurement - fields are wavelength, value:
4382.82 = 8.03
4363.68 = 7.89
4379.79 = 8.12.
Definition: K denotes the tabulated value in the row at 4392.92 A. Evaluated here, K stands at 8.29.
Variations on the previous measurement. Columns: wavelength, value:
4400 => 8.37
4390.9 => 8.32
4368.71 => 8.07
